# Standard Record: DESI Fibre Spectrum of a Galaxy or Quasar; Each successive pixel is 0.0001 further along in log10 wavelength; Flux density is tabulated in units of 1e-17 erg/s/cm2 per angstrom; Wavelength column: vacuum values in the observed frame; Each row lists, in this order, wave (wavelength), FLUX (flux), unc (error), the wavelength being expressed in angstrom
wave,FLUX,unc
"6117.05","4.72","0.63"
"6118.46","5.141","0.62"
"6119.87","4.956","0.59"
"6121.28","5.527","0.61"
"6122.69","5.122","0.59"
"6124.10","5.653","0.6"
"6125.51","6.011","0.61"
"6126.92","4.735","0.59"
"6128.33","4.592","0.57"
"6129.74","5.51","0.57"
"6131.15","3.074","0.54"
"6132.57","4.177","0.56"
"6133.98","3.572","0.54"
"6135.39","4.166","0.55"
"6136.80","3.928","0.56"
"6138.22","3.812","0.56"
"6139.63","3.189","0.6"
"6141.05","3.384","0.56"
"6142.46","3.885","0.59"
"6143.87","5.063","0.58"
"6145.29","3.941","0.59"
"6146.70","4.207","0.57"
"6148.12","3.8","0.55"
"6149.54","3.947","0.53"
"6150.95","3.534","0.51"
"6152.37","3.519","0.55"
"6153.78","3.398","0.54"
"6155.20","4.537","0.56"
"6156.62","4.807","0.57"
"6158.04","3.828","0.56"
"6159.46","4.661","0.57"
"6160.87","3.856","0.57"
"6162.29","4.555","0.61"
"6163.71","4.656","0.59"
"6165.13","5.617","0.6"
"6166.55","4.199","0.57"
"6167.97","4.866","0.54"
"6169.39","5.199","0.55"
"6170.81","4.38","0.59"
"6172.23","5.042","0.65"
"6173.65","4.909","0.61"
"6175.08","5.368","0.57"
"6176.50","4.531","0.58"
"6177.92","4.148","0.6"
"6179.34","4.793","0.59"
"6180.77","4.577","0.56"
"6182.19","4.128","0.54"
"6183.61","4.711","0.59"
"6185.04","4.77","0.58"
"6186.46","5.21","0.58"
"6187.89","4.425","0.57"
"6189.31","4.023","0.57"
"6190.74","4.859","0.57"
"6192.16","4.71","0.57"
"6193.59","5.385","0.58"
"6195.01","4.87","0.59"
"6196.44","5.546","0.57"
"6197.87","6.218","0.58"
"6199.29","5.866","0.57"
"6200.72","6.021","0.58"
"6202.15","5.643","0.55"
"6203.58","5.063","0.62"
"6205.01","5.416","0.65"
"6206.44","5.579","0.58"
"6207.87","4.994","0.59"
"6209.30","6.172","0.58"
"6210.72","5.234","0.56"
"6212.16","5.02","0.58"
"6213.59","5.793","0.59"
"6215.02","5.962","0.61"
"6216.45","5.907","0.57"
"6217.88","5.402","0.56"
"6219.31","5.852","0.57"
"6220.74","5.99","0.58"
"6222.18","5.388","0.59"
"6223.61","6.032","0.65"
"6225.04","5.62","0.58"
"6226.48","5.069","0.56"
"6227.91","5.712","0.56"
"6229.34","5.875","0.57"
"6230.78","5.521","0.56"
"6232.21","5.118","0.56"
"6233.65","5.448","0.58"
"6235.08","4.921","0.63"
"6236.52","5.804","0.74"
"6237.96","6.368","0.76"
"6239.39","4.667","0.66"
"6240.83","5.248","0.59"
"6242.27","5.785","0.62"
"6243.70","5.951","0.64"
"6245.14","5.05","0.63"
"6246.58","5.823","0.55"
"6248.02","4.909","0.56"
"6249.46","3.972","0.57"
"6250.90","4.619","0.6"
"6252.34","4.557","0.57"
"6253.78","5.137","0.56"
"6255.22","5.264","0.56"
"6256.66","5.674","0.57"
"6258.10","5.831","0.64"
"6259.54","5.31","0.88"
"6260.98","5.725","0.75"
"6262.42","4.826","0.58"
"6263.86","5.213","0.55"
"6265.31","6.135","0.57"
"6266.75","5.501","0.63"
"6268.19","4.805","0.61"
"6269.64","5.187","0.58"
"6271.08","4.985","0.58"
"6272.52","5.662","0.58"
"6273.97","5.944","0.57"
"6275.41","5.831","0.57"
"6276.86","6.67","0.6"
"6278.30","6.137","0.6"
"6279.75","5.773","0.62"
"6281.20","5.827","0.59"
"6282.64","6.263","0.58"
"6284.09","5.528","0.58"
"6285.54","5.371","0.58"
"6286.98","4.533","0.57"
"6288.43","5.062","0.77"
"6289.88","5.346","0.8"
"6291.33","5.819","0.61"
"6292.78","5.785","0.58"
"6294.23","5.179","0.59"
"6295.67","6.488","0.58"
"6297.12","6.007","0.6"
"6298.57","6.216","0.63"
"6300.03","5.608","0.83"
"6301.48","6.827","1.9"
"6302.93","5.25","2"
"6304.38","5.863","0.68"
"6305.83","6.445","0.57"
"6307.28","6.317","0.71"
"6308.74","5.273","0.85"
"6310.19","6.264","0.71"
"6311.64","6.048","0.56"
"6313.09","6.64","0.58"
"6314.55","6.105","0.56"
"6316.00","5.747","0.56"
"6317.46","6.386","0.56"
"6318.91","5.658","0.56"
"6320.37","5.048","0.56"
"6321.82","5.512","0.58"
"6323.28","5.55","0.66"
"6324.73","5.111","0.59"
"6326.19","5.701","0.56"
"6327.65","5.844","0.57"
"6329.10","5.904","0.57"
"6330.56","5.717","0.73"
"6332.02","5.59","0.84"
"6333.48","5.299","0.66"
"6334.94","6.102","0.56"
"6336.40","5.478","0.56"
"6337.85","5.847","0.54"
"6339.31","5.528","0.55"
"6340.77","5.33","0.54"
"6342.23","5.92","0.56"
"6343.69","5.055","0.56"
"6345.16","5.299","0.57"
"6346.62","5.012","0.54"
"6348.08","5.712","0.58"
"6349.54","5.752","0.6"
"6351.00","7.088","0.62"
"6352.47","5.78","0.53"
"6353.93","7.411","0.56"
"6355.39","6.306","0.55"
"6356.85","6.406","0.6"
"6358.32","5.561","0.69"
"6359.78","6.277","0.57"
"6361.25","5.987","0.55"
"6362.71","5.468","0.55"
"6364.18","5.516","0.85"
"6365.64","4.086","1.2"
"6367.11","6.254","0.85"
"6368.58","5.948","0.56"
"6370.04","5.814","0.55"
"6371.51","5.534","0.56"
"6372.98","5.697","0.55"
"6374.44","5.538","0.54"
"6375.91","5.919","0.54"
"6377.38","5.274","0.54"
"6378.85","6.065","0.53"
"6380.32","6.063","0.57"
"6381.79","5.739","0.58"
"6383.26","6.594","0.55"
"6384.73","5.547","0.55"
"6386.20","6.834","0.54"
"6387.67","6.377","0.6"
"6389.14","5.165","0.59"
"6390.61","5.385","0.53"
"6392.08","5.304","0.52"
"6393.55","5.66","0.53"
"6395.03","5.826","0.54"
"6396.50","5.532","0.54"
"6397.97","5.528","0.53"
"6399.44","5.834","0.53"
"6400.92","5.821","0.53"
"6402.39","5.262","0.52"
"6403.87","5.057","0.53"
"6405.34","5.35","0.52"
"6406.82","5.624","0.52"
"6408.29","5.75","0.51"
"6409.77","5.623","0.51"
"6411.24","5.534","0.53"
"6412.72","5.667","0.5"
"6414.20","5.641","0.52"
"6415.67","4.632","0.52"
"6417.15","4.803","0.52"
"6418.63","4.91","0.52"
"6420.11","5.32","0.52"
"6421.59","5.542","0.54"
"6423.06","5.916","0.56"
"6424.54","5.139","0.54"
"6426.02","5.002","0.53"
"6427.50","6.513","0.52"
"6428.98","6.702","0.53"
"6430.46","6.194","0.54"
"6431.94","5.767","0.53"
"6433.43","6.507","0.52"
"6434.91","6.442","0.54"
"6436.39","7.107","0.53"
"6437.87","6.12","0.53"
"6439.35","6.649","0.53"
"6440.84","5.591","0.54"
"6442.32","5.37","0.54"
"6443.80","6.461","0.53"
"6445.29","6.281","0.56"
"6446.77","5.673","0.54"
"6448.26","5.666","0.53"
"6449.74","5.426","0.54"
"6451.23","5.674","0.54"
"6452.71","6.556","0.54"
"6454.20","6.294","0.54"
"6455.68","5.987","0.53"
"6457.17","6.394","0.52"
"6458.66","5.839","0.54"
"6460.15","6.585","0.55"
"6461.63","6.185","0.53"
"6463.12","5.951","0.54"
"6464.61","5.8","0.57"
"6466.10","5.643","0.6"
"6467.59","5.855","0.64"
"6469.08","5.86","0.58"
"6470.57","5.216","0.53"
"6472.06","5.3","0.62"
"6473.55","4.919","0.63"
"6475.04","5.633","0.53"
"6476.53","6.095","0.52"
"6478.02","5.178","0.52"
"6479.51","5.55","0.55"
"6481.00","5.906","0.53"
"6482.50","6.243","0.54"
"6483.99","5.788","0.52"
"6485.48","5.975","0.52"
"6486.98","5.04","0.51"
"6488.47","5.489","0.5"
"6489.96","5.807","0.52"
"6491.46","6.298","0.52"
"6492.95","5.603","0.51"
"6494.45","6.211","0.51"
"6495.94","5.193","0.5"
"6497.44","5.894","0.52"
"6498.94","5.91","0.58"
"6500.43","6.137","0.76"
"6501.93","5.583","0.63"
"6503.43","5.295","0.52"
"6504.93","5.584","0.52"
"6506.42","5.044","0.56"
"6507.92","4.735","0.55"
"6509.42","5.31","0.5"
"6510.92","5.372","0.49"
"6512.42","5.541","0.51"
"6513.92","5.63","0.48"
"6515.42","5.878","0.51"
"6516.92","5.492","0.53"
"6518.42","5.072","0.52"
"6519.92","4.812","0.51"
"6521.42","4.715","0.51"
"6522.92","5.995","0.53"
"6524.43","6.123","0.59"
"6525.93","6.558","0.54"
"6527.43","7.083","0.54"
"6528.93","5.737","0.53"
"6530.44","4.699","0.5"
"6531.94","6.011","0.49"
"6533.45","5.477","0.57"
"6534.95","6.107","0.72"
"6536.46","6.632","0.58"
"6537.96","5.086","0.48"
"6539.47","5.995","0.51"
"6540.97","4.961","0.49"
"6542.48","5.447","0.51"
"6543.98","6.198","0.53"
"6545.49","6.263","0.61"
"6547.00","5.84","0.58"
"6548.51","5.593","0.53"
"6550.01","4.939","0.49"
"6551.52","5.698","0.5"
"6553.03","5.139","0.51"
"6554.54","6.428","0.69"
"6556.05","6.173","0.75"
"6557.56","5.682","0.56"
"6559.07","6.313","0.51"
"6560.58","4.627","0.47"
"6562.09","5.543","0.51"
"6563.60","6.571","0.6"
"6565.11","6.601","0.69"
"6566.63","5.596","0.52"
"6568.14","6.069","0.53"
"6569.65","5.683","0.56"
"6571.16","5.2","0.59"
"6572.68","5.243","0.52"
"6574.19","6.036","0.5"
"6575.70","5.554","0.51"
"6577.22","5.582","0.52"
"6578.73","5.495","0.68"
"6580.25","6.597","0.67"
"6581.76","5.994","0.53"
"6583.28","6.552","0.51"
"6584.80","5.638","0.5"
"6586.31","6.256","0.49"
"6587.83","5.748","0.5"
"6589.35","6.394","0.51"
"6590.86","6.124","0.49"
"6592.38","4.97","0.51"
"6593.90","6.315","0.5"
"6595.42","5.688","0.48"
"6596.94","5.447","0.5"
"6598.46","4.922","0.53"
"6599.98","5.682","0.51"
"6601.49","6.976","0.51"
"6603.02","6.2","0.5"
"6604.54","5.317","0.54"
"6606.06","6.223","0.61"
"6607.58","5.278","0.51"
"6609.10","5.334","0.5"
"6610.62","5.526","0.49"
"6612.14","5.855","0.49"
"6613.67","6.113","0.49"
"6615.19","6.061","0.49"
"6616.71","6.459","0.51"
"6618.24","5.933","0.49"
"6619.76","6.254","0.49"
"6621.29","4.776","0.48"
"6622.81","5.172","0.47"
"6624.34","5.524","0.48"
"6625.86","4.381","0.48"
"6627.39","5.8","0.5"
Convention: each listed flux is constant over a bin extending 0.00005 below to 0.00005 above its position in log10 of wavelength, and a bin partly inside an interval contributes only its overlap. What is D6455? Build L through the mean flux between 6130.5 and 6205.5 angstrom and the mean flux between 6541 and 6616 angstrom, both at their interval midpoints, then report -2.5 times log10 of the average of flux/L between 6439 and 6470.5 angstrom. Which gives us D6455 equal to -0.10 mag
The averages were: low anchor 4.53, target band 5.96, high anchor 5.8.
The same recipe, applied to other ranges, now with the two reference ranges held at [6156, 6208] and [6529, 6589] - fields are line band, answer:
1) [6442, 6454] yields -0.08 mag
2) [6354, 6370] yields -0.10 mag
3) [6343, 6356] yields -0.12 mag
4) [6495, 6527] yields 0.03 mag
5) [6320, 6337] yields -0.07 mag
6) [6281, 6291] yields -0.06 mag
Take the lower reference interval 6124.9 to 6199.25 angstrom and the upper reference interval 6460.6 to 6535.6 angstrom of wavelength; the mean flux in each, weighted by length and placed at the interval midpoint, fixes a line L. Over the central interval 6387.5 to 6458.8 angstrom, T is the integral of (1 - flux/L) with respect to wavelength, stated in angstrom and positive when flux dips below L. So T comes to -4.8 angstrom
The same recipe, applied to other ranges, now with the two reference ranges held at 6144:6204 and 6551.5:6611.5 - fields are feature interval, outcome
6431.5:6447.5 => -2.3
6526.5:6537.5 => -0.5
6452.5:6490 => -2.0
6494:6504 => -0.3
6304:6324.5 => -3.4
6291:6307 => -3.0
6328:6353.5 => -2.7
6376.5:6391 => -1.8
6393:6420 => -0.6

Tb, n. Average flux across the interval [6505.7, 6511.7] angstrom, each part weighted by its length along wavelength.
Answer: 5.11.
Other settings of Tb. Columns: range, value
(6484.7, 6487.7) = 5.51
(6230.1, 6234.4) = 5.36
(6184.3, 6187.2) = 4.97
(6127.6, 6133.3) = 4.33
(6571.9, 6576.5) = 5.6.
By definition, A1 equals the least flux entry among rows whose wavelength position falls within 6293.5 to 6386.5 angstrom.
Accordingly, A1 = 4.086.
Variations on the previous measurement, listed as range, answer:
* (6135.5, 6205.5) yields 3.189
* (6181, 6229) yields 4.023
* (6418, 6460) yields 4.91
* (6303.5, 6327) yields 5.048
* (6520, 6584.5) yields 4.627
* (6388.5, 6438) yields 4.632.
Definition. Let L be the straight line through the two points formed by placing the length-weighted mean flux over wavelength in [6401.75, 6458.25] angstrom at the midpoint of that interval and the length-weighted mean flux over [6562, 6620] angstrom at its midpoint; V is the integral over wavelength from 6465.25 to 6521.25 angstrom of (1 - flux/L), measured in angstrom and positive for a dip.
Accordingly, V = 2.5 angstrom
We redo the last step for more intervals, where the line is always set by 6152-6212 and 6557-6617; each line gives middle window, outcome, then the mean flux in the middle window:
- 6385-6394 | -0.70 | 5.78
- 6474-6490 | -0.28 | 5.68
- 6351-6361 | -1.98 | 6.33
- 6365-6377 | -0.63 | 5.6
